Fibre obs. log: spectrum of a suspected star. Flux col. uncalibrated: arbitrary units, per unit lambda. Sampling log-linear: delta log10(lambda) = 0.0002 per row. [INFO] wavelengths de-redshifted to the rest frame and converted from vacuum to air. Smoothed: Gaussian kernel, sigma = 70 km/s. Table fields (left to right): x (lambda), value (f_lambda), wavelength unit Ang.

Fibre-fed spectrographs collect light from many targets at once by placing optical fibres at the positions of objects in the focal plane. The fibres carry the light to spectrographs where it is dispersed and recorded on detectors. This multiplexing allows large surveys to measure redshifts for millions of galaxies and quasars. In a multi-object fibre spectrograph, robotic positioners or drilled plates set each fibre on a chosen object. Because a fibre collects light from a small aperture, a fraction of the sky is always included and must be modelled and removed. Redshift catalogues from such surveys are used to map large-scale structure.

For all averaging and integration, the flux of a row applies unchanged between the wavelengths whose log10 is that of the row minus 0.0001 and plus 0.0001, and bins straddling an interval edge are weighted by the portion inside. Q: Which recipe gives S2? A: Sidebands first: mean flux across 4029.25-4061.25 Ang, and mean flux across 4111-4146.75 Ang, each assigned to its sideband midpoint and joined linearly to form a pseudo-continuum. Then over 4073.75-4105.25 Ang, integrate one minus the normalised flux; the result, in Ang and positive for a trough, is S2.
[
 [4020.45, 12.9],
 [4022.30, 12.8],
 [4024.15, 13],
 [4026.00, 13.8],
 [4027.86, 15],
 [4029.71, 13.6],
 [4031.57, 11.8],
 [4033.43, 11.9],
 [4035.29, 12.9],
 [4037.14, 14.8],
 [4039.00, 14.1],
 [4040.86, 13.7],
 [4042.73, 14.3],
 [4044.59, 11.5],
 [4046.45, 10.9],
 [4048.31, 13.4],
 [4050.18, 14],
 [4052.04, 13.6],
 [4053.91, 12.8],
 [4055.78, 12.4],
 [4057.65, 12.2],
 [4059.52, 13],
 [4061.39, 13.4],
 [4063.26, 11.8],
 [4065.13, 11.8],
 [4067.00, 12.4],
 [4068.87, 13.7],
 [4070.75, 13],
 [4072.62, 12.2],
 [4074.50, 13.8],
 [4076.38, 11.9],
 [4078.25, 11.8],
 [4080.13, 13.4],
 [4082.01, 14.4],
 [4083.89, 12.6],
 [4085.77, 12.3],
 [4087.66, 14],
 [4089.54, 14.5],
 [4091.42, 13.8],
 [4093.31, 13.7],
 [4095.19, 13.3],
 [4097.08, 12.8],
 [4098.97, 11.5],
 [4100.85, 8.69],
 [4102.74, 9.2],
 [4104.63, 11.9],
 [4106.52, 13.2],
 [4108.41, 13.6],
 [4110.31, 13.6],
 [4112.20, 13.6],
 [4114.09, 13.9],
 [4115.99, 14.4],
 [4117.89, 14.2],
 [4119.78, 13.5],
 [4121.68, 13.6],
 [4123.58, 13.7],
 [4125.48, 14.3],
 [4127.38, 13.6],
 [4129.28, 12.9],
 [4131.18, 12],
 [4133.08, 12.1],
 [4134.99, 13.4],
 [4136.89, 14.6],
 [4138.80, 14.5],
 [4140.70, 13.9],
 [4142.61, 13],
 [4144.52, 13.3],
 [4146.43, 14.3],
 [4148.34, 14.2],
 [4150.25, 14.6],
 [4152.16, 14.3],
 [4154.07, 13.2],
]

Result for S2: 1.8 Ang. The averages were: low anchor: 13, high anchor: 13.6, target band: 12.6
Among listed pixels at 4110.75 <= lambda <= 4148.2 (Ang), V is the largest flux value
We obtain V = 14.6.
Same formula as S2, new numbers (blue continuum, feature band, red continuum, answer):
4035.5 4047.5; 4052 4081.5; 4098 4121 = 0.7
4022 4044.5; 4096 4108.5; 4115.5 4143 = 1.9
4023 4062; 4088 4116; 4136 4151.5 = 1.9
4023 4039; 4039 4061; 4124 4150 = 0.8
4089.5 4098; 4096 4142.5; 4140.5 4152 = 2.3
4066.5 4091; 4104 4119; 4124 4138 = -0.4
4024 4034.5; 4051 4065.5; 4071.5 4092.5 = 0.6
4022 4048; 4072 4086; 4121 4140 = 0.5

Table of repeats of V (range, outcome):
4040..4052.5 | 14.3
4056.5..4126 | 14.5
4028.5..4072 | 14.8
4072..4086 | 14.4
